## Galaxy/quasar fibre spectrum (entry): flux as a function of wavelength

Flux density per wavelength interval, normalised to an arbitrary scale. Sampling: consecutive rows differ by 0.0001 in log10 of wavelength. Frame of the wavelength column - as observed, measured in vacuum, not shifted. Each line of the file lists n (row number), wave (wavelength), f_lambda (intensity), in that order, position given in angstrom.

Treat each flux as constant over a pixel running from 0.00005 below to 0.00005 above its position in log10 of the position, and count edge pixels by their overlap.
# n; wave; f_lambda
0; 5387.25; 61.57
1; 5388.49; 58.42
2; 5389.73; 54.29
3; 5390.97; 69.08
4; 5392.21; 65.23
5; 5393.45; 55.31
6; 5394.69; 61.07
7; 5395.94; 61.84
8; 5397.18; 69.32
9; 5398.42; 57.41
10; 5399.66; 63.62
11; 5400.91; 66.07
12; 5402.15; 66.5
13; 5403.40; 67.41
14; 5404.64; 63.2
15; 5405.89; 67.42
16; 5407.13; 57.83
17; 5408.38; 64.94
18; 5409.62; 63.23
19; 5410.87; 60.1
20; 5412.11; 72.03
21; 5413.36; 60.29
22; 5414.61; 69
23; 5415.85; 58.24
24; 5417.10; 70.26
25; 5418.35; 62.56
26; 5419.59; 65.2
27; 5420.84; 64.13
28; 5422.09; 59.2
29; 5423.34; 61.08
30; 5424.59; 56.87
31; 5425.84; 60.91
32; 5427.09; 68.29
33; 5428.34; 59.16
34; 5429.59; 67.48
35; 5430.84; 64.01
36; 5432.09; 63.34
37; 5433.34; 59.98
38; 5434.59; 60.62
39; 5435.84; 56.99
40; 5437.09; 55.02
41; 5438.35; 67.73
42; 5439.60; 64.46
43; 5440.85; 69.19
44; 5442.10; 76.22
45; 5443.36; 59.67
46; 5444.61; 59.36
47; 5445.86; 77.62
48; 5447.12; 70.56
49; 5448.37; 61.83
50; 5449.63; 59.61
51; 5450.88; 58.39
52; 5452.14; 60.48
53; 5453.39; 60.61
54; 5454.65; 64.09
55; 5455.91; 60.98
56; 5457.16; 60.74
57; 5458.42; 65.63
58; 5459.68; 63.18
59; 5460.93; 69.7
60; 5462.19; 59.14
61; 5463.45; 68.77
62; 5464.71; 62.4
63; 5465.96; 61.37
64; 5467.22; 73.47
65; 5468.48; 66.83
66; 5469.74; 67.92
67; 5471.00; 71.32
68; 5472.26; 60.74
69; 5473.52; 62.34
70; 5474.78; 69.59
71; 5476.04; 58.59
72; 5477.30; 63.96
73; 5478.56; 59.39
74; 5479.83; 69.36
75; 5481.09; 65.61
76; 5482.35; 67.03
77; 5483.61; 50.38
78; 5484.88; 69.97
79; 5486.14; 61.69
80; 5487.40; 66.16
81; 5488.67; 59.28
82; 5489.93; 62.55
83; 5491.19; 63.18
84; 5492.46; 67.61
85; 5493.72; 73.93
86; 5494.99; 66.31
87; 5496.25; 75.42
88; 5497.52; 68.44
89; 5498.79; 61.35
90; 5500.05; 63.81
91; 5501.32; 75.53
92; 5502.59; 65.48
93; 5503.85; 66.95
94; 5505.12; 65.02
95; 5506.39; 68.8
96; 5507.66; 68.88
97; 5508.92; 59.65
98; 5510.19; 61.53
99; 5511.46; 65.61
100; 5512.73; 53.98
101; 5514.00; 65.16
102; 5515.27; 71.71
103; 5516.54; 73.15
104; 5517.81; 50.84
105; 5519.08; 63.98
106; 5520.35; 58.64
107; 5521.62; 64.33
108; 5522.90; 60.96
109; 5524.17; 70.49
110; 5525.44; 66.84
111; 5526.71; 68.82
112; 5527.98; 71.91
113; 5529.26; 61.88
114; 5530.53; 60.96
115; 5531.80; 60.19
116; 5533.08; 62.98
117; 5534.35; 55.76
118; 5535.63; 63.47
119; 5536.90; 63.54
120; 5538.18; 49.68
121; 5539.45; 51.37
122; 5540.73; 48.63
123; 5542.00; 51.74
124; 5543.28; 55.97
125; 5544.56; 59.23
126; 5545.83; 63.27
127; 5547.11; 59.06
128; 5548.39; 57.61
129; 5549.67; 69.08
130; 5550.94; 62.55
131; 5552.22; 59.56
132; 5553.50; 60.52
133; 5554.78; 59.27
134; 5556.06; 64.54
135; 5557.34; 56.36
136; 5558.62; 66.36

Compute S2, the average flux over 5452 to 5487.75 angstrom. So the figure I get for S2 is 64.2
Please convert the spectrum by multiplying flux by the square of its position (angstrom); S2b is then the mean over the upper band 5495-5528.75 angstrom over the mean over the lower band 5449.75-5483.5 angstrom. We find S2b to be 1.0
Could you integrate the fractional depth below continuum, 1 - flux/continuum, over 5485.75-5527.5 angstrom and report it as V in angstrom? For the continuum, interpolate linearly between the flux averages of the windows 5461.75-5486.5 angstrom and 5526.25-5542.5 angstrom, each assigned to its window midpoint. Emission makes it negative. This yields -2.50 angstrom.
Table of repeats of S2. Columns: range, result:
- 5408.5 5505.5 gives 64.4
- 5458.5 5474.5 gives 65.7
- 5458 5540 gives 64.4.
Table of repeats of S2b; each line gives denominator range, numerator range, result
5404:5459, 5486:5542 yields 1.03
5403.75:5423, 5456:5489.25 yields 1.03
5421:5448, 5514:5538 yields 1.03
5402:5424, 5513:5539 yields 1.03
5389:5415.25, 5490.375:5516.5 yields 1.09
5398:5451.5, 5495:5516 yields 1.07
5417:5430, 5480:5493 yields 1.03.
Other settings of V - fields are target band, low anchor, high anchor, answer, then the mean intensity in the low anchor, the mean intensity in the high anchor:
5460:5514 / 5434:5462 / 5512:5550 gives -2.4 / 63.7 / 61.1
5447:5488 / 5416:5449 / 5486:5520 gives 0.4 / 63.8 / 65.4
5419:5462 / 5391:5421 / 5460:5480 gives 0.9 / 64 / 65.2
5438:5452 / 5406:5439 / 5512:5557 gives -0.7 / 62.7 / 61.2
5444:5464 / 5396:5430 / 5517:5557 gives -0.3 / 63.7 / 60.6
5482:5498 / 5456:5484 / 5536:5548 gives -0.9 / 64.5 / 56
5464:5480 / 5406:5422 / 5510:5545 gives -0.6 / 64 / 61.2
